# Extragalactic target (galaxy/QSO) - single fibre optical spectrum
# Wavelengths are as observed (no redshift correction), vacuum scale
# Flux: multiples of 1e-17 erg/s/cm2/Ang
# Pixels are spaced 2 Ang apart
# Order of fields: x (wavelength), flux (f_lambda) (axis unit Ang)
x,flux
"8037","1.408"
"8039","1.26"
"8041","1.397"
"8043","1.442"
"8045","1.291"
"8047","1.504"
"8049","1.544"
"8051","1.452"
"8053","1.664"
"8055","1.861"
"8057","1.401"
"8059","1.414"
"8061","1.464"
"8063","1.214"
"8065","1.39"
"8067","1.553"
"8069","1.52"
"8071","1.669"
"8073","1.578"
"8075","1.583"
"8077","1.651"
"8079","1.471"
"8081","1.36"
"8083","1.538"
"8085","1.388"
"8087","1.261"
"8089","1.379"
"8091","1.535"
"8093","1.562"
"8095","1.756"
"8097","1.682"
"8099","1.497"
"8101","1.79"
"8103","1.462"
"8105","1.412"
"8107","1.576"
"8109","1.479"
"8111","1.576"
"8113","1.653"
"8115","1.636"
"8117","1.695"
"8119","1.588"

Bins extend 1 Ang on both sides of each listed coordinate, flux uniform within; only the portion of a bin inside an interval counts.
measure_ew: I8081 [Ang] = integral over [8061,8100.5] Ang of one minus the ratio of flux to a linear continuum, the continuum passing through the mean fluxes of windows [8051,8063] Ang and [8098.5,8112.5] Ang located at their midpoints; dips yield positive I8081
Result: 0.7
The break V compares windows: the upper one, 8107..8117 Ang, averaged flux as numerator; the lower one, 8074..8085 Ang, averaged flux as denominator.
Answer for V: 1.1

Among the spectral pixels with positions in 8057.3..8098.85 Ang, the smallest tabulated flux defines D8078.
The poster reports 1.214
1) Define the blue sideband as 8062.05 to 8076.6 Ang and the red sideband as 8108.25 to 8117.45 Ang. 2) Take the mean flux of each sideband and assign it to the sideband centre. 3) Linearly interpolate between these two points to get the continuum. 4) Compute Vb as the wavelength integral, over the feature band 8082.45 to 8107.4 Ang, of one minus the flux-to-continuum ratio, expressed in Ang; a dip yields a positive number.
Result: 0.7 Ang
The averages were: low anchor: 1.51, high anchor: 1.61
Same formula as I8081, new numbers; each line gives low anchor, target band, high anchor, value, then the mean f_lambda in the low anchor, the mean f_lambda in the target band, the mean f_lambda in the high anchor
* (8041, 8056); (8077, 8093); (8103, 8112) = 0.8 Ang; 1.53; 1.44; 1.51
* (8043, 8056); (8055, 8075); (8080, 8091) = -0.2 Ang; 1.54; 1.49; 1.4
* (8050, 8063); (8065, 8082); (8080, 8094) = -0.8 Ang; 1.52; 1.54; 1.43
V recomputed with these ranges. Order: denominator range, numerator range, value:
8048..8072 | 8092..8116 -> 1.05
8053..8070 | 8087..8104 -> 1.05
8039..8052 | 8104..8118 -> 1.11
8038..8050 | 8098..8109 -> 1.10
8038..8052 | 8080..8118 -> 1.09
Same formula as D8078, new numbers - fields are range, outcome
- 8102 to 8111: 1.412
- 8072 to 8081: 1.36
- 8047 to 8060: 1.401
